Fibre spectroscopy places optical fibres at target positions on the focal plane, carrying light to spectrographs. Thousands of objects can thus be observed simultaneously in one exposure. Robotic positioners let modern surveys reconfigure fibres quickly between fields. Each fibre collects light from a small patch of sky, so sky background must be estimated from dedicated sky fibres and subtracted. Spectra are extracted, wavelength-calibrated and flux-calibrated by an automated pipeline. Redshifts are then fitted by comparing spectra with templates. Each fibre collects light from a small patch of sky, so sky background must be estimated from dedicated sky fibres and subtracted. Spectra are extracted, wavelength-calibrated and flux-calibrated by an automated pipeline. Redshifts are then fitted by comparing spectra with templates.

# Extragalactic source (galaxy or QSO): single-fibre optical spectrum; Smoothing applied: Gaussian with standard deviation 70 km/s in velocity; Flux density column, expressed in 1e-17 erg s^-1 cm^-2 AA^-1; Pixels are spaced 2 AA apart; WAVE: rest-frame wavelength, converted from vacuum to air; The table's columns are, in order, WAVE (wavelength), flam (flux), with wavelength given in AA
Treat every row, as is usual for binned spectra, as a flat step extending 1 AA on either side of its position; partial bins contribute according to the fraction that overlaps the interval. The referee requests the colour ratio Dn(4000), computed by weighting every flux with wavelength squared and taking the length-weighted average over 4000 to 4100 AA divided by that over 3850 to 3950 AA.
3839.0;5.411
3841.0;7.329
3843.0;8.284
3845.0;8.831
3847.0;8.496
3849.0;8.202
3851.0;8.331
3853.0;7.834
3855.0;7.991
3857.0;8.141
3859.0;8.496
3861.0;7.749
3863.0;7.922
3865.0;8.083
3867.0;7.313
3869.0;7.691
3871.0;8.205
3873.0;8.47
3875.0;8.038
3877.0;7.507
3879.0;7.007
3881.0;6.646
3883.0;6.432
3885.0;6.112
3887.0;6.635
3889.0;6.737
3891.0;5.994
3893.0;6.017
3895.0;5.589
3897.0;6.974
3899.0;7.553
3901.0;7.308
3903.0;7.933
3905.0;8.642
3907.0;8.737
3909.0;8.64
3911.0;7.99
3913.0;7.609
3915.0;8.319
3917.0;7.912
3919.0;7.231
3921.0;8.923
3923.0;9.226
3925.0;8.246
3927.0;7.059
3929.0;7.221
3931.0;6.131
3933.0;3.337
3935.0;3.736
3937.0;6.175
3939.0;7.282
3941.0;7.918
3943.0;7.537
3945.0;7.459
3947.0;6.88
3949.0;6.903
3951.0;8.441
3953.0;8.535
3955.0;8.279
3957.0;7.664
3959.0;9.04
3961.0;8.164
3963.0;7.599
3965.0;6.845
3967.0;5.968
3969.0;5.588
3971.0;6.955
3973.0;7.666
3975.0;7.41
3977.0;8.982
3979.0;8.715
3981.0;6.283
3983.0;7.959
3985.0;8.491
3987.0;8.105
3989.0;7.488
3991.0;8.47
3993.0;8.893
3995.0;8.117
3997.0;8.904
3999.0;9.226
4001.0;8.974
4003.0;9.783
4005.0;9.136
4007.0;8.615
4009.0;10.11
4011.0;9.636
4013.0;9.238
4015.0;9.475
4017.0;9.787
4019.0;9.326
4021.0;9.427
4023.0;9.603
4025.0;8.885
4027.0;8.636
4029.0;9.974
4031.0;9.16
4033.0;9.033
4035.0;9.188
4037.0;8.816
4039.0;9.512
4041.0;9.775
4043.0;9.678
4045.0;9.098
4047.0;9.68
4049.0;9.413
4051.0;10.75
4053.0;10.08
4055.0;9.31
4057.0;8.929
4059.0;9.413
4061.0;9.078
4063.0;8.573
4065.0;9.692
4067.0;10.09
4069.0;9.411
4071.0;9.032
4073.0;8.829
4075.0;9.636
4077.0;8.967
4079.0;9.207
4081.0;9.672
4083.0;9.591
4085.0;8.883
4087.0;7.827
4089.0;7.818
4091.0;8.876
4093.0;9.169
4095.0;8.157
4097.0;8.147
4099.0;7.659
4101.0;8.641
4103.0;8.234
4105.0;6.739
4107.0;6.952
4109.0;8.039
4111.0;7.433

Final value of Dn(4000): 1.35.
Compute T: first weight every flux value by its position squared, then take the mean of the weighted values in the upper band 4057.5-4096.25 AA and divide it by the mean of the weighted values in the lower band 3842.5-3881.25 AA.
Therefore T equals 1.26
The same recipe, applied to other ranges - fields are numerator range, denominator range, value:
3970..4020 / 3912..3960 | 1.21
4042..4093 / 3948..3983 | 1.28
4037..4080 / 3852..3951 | 1.39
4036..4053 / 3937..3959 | 1.31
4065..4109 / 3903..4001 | 1.21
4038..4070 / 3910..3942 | 1.42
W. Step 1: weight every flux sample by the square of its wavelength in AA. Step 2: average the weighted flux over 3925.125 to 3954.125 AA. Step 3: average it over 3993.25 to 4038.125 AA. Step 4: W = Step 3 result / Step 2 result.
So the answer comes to 1.41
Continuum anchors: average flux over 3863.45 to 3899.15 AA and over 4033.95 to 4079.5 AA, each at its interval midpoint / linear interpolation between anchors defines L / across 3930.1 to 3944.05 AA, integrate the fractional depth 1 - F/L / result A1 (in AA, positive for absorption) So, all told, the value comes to 3.2 AA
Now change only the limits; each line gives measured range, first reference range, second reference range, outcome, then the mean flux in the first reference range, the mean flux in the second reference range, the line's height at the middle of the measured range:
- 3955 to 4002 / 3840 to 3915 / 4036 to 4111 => 2.3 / 7.62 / 8.94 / 8.3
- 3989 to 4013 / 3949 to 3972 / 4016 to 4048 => -1.3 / 7.52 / 9.35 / 8.56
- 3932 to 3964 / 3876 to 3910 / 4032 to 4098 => 2.4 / 7.09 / 9.19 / 7.76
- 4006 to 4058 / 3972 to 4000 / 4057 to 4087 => -4.1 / 8.19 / 9.23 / 8.75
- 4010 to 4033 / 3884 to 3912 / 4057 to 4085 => -1.8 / 7.2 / 9.29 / 8.7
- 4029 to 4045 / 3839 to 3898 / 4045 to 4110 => -1.3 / 7.45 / 8.89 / 8.61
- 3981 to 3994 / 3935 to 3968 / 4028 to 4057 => 0.3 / 7.43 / 9.51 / 8.25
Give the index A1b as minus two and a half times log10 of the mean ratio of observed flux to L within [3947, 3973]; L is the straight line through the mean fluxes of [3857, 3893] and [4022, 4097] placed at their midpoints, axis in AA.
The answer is 0.099 mag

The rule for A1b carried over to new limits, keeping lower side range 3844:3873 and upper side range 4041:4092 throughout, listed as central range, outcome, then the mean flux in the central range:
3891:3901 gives 0.26 mag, 6.56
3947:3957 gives 0.10 mag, 7.89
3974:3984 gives 0.12 mag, 7.87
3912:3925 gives 0.03 mag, 8.21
